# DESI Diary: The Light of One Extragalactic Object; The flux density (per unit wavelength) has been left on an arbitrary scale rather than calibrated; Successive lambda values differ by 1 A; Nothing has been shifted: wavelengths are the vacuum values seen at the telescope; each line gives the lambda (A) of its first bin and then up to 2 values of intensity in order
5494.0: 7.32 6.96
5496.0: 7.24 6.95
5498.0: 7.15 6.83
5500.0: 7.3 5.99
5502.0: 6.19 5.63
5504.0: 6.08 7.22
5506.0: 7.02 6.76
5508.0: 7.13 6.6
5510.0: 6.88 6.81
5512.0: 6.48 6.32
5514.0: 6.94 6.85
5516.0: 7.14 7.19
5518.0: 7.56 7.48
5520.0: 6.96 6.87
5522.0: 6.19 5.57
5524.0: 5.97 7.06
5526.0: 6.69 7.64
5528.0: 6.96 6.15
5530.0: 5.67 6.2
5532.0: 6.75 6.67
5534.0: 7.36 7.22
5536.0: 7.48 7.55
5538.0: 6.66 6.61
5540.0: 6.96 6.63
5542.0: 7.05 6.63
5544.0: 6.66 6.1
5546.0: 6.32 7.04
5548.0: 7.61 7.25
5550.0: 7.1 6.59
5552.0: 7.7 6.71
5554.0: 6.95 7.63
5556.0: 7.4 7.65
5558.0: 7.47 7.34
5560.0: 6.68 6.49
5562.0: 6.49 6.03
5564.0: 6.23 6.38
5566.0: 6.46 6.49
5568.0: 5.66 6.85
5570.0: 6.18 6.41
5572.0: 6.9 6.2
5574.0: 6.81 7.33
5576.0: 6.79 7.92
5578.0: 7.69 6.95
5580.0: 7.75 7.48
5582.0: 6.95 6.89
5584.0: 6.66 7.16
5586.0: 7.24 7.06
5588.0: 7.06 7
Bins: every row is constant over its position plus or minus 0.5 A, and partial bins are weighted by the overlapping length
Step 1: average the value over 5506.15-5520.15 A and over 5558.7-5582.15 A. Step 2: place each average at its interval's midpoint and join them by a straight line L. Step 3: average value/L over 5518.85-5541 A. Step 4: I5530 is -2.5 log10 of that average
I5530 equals 0.02 mag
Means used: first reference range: 6.94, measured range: 6.74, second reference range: 6.76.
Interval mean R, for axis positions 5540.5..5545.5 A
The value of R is 6.61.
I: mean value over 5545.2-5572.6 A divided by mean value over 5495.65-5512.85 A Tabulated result 1.01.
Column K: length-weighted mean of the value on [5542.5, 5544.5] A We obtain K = 6.64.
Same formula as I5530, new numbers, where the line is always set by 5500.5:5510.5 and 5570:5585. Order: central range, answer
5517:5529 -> -0.022 mag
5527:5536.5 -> -0.007 mag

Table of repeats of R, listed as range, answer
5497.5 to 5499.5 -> 6.99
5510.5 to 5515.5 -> 6.68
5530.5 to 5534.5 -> 6.75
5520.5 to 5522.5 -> 6.53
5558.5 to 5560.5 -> 7.01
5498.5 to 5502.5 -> 6.58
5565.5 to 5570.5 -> 6.33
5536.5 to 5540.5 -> 6.95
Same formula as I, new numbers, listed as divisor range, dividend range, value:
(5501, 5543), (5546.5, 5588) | 1.03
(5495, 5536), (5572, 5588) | 1.05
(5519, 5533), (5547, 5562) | 1.09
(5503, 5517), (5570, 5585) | 1.04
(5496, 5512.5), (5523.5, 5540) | 1.01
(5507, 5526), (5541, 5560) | 1.04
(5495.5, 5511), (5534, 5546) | 1.02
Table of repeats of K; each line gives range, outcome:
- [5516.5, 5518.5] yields 7.38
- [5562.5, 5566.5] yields 6.28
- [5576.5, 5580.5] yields 7.58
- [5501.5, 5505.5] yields 6.28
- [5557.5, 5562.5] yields 6.89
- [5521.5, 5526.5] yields 6.3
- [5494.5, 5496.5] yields 7.1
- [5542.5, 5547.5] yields 6.55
